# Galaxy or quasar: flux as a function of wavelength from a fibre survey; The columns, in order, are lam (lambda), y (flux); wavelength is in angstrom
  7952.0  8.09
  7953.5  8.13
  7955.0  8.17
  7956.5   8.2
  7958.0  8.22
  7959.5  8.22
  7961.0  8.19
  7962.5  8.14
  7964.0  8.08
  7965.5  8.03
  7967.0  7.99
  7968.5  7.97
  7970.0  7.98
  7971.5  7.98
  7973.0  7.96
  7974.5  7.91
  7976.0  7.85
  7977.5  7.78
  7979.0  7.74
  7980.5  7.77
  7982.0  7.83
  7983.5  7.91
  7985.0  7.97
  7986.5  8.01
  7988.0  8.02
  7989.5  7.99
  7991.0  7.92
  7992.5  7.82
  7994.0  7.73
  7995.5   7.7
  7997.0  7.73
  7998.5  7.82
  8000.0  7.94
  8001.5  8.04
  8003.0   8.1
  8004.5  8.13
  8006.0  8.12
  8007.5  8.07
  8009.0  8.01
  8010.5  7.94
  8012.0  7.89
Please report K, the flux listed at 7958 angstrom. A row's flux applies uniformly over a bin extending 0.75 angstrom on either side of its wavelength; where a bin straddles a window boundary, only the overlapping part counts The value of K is 8.22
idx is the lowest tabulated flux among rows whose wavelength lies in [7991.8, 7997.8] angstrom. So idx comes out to 7.7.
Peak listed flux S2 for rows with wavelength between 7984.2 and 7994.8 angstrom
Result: 8.02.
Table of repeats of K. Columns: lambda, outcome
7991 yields 7.92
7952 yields 8.09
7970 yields 7.98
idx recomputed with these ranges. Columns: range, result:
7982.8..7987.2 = 7.91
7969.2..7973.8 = 7.96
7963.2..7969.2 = 7.97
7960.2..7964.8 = 8.08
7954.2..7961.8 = 8.17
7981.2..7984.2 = 7.83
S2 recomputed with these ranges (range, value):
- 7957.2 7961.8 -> 8.22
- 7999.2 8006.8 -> 8.13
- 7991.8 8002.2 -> 8.04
